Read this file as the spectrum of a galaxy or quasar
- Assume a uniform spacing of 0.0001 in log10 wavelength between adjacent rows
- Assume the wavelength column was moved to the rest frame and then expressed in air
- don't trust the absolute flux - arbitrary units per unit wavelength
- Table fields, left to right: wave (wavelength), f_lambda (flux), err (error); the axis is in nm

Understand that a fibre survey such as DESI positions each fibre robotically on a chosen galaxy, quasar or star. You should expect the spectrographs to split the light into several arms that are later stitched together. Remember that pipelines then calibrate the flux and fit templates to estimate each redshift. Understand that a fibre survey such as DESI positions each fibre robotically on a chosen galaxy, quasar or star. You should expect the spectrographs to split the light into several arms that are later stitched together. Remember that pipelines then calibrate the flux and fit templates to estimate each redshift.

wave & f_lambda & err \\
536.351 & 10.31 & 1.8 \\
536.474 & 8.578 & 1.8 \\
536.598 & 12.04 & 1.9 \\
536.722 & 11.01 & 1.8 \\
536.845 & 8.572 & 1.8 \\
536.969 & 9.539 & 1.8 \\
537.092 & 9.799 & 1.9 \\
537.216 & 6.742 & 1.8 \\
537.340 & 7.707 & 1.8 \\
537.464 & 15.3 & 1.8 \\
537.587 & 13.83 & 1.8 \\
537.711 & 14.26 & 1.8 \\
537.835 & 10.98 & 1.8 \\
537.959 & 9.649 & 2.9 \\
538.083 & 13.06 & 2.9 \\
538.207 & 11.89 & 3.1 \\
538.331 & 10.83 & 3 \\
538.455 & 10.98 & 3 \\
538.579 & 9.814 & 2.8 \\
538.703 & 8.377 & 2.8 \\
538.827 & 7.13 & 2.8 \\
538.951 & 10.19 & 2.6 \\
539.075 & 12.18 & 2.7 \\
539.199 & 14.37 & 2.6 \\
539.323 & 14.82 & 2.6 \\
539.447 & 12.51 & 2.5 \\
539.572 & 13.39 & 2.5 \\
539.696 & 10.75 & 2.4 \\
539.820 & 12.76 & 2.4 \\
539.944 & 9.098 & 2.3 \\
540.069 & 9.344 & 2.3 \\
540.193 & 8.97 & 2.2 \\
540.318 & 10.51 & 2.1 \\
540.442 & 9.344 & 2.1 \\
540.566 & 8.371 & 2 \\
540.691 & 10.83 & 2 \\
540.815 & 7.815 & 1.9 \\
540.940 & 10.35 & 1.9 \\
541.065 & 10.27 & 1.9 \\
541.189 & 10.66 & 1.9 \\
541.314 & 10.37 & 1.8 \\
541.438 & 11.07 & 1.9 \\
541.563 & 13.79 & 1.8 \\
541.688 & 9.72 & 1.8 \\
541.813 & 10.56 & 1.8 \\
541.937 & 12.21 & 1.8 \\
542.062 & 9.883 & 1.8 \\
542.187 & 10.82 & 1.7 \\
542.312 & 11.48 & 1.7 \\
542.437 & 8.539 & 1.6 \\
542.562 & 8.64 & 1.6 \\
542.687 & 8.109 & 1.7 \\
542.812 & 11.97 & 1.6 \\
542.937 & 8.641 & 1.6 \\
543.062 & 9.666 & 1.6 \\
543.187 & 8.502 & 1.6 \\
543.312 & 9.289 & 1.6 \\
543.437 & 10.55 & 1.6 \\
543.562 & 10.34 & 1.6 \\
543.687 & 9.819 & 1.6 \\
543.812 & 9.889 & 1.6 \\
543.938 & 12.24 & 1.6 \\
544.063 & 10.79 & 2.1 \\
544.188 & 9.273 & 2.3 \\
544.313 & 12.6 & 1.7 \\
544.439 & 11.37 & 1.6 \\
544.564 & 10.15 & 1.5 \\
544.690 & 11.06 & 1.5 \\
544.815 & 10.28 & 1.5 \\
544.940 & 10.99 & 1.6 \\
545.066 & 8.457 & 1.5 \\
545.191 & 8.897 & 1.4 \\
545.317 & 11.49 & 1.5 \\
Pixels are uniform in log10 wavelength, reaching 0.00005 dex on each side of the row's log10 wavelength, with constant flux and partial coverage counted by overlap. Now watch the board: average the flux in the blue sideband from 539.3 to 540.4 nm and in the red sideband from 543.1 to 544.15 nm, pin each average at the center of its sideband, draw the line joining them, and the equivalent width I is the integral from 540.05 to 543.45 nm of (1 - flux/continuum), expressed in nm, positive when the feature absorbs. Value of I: 0.207 nm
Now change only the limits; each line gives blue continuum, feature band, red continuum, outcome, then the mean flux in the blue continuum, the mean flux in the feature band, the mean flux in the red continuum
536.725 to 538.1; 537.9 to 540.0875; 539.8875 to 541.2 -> -0.23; 10.8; 11.2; 9.56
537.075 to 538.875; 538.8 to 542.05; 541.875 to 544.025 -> -0.14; 10.7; 10.8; 10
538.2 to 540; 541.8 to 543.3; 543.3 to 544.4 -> 0.13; 11.3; 9.88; 10.6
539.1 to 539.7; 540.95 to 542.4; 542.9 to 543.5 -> 0.00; 13.3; 10.9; 9.37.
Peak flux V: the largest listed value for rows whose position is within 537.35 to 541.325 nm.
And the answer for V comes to 15.3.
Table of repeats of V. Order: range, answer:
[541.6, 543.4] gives 12.21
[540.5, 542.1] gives 13.79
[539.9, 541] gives 10.83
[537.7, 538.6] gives 14.26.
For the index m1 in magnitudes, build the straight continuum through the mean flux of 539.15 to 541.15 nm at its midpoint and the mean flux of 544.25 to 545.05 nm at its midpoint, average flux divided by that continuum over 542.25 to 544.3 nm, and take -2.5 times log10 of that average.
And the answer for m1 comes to 0.10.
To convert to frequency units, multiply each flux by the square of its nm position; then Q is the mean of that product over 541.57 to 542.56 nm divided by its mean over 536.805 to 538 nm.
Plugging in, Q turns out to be 1.0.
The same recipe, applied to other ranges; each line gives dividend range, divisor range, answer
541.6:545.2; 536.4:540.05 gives 0.94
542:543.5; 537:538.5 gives 0.88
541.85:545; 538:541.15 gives 0.97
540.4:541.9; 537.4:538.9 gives 0.92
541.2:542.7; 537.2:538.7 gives 0.95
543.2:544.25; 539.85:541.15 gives 1.08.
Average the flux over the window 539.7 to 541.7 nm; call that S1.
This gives 10.2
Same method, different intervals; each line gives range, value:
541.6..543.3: 9.94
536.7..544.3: 10.5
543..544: 10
